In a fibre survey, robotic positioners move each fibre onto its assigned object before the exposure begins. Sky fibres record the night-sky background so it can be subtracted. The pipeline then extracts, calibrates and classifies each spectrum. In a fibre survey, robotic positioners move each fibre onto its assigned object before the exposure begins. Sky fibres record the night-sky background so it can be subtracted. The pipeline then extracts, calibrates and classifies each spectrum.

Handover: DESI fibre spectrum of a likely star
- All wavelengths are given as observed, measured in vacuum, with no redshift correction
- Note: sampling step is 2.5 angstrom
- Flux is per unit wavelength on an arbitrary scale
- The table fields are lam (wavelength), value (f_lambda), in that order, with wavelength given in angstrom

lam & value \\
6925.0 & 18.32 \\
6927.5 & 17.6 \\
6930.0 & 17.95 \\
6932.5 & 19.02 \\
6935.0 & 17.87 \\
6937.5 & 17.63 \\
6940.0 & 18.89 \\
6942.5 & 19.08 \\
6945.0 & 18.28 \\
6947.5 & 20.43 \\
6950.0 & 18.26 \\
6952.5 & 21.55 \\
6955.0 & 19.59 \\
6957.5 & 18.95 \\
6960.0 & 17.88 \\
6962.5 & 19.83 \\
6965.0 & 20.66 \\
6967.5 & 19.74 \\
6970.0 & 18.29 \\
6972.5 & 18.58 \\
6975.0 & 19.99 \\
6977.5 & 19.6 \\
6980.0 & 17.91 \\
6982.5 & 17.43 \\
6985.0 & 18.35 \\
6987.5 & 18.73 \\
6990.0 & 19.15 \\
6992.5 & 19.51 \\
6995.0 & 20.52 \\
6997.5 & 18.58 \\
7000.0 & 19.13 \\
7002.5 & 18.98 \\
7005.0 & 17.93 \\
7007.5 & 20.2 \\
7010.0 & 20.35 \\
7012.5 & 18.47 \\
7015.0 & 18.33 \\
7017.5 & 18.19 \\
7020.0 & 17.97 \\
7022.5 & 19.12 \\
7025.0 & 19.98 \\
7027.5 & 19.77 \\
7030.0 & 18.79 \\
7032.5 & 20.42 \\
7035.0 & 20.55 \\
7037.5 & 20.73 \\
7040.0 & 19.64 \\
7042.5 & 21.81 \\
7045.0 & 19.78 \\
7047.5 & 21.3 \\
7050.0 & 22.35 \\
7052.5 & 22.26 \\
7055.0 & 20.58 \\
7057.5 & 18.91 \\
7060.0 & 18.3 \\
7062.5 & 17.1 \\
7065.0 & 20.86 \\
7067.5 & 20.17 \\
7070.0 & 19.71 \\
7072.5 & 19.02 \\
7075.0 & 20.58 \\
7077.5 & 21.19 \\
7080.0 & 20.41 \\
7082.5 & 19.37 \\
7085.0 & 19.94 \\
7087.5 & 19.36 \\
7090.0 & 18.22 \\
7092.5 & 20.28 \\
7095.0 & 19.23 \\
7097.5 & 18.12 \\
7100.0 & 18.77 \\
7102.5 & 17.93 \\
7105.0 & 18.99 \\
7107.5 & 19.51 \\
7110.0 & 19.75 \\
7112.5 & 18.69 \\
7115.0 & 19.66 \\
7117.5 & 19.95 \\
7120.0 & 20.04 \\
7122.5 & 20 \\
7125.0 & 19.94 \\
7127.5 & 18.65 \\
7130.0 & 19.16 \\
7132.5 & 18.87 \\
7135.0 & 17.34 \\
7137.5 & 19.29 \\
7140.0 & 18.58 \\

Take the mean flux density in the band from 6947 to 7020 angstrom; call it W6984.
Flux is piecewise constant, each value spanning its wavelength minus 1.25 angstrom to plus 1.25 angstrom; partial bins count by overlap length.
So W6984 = 19.1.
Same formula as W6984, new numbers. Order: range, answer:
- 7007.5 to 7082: 19.9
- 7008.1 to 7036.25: 19.3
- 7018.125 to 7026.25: 19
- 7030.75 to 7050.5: 20.7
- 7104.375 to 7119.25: 19.5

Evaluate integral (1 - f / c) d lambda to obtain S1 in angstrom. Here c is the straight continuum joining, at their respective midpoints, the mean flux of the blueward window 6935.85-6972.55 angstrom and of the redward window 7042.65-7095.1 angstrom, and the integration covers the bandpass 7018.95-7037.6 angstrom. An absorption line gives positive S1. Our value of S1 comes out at 0.09 angstrom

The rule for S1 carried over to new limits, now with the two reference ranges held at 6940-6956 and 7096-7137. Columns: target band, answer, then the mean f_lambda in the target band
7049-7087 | -1.62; 20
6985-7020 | 0.61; 19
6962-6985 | 0.44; 19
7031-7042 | -0.64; 20.4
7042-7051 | -0.93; 21.2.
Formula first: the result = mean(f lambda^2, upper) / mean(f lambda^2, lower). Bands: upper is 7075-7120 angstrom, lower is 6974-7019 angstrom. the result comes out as 1.05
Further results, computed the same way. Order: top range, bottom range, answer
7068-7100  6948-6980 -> 1.05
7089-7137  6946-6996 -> 1.03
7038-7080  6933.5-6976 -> 1.09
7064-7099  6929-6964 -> 1.08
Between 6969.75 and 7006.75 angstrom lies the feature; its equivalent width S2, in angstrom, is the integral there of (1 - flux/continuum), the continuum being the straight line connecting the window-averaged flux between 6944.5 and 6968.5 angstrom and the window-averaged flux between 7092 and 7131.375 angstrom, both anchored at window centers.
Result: 1.2 angstrom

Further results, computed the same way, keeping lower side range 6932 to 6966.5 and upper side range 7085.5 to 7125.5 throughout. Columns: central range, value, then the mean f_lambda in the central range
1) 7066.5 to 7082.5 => -0.7 angstrom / 20.1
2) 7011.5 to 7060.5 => -1.7 angstrom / 19.9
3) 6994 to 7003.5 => 0.0 angstrom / 19.3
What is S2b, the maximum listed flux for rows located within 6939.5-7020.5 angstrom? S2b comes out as 21.55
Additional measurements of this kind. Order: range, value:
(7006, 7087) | 22.35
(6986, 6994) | 19.51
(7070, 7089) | 21.19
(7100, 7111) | 19.75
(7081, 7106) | 20.28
